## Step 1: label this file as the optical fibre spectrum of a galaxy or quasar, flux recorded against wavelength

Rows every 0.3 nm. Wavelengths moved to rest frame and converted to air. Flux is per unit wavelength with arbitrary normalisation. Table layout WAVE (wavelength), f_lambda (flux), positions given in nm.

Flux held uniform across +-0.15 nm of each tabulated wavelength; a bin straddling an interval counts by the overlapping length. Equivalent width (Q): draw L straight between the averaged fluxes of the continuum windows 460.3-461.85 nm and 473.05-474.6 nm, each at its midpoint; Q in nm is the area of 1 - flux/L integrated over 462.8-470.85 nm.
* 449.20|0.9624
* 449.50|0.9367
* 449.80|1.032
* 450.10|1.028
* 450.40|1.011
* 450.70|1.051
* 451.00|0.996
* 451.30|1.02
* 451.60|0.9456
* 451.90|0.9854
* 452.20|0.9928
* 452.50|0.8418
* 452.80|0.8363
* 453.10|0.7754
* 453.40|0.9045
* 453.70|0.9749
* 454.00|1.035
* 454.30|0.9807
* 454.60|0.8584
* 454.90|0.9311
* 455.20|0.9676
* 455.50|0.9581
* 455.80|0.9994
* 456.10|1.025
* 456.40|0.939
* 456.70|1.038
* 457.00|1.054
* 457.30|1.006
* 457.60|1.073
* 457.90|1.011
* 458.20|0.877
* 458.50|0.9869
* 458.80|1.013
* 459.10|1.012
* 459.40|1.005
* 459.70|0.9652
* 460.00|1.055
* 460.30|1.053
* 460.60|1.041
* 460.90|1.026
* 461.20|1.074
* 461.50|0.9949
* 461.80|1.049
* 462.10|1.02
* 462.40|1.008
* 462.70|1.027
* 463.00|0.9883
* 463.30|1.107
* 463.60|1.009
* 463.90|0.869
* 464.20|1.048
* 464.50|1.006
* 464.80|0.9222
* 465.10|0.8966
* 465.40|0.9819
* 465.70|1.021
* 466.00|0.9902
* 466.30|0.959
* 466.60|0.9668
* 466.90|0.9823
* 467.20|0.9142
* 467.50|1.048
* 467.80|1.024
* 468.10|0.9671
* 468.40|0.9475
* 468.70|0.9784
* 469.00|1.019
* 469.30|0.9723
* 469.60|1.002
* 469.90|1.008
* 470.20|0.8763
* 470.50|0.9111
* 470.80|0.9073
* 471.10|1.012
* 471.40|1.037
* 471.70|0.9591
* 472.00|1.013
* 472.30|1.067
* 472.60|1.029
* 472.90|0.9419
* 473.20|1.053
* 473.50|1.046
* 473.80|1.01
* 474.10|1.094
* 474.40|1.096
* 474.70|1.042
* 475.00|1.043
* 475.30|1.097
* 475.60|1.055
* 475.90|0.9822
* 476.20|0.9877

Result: 0.55 nm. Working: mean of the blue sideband 1.04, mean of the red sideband 1.06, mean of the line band 0.976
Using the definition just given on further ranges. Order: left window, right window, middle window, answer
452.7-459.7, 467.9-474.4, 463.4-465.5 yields 0.040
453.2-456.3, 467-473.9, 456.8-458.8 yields -0.078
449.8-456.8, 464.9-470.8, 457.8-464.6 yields -0.314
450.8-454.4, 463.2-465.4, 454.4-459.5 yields -0.163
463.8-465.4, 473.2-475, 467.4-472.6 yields 0.133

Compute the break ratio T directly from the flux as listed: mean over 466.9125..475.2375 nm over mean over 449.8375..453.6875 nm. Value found 1.05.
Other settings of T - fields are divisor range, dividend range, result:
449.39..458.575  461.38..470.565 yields 1.02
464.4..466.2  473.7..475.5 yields 1.10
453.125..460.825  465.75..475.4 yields 1.01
